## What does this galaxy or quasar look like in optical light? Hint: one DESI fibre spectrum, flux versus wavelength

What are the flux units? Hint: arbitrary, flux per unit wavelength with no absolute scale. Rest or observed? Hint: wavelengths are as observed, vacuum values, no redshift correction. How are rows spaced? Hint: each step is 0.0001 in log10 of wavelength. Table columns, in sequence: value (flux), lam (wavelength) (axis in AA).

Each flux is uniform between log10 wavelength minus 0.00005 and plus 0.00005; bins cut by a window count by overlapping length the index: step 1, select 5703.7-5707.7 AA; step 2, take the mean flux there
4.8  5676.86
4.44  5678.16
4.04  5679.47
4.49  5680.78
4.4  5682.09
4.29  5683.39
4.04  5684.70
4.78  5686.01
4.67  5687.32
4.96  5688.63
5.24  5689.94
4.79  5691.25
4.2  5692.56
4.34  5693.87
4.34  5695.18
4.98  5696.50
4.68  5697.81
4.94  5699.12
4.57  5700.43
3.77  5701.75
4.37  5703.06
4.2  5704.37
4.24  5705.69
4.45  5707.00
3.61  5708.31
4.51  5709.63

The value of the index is 4.29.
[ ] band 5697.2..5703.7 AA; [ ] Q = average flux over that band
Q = 4.46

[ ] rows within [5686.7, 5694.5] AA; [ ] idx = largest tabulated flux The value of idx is 5.24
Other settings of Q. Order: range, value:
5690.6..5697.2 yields 4.53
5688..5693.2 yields 4.8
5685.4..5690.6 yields 4.91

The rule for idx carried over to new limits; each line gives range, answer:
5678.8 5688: 4.78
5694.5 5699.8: 4.98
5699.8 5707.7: 4.57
